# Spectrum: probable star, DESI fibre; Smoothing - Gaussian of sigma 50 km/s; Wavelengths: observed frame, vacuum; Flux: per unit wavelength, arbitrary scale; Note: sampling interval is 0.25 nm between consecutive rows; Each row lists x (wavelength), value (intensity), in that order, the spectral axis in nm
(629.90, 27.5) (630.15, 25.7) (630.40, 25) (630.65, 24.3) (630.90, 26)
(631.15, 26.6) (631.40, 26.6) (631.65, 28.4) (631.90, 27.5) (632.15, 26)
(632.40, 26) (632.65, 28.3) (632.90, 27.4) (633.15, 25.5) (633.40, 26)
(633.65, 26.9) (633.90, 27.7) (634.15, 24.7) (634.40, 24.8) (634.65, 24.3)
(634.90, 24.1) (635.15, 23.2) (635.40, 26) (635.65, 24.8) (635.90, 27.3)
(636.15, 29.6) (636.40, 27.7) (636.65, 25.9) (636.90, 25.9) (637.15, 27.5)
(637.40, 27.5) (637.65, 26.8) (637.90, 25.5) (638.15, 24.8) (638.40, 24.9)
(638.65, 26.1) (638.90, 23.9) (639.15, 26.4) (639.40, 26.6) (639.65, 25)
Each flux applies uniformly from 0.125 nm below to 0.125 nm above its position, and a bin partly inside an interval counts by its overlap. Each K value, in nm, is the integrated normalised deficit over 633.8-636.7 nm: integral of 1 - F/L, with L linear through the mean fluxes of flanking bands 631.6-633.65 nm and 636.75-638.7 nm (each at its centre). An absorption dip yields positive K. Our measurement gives 0.070 nm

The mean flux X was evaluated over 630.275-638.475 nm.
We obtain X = 26.2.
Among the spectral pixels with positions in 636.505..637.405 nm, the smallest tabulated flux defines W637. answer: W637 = 25.9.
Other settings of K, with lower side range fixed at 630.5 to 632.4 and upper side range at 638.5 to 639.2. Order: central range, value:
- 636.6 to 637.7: -0.051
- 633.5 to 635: 0.033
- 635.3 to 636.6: -0.064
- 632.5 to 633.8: -0.032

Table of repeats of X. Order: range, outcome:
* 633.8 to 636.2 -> 25.5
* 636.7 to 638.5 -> 26.1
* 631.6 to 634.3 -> 26.7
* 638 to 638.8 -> 25.2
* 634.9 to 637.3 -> 26.3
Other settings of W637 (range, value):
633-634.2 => 24.7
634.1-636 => 23.2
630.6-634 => 24.3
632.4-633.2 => 25.5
